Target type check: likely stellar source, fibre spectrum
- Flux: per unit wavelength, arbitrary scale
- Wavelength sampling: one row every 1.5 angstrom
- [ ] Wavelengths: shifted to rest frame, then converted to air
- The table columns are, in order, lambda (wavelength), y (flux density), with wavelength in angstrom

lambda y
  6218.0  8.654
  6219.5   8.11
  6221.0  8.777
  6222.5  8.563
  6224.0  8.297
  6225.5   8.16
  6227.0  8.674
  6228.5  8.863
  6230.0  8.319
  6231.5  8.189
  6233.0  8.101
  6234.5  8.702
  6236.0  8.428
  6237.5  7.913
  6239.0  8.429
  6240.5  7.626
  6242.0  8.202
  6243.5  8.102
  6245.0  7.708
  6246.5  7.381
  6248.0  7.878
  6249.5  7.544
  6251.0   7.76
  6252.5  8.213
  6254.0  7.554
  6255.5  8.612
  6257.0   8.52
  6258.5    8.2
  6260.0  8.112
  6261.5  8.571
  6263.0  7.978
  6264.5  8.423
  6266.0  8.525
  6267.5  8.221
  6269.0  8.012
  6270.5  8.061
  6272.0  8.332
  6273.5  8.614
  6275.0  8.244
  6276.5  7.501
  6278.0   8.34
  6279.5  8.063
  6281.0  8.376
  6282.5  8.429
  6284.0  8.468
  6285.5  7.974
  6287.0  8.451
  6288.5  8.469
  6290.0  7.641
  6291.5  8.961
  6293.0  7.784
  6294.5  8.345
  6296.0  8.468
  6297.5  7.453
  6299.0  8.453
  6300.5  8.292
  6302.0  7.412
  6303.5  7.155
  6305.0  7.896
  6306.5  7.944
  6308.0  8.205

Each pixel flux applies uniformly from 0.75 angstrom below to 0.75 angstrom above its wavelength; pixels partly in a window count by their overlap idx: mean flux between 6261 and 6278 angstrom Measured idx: 8.23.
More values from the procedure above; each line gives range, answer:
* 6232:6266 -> 8.1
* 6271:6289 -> 8.27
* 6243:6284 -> 8.13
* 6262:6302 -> 8.21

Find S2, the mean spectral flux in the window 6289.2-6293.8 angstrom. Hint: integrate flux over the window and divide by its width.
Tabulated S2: 8.13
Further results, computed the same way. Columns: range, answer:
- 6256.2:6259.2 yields 8.37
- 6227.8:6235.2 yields 8.43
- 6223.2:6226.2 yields 8.24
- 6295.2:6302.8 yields 8.01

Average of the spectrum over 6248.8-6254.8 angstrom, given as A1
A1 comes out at 7.78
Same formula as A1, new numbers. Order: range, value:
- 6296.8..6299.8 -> 7.97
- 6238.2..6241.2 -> 8.03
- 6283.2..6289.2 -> 8.34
